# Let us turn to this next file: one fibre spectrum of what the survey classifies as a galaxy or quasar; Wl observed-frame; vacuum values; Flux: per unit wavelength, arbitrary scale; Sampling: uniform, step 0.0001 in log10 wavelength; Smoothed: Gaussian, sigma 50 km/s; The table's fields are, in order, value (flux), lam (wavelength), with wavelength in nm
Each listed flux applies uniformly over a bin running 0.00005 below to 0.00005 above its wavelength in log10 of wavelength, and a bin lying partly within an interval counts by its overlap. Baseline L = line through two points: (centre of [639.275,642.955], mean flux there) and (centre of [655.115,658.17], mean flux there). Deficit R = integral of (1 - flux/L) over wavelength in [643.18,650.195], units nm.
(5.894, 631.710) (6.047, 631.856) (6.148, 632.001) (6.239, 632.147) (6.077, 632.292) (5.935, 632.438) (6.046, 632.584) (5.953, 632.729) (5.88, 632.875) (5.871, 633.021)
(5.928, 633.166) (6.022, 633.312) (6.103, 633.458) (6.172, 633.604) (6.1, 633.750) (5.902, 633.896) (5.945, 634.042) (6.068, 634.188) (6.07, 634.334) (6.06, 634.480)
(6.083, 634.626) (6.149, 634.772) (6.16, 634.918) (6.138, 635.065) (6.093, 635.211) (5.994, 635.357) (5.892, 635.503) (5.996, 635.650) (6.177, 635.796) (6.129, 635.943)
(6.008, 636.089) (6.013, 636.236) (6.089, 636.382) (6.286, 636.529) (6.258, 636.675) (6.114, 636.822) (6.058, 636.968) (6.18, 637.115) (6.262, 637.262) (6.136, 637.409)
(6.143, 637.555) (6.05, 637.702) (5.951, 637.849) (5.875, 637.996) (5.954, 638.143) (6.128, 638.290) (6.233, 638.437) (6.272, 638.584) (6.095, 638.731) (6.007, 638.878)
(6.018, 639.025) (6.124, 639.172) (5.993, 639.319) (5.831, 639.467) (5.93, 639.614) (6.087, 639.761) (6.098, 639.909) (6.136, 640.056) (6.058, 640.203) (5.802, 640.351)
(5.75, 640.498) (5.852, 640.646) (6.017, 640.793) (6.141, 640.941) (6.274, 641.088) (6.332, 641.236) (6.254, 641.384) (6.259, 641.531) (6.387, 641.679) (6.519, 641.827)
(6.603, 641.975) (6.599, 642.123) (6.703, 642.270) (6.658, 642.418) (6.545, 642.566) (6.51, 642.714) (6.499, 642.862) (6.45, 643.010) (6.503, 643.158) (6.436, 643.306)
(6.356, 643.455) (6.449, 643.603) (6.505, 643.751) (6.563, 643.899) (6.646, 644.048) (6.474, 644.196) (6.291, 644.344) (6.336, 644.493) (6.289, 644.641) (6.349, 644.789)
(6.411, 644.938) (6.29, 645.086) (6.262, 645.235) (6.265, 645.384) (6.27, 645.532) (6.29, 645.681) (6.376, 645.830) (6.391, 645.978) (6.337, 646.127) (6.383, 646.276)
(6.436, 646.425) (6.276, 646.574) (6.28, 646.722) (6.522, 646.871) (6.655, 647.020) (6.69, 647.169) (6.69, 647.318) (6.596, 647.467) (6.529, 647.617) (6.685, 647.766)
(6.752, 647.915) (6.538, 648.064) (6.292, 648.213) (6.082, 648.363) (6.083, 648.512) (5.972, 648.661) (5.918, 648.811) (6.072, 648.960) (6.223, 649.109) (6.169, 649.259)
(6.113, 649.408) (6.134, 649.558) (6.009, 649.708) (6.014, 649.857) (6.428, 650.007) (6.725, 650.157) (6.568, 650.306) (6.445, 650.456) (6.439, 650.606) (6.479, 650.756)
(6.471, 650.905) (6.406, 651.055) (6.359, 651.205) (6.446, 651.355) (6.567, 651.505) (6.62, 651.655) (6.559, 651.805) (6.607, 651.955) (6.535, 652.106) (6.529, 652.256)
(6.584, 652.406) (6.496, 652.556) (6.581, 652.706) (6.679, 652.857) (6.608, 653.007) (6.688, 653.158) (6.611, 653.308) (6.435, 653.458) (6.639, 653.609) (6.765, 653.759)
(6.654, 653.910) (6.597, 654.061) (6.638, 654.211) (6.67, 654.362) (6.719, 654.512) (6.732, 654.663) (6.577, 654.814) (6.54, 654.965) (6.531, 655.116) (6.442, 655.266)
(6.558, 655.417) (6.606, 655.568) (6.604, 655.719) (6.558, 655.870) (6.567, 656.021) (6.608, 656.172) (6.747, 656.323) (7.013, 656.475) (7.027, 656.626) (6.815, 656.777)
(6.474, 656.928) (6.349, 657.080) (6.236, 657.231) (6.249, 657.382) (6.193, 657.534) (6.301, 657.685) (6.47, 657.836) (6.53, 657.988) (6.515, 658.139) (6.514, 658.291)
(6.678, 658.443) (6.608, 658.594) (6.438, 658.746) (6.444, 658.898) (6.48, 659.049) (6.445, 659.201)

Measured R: -0.01 nm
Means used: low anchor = 6.24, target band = 6.36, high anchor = 6.54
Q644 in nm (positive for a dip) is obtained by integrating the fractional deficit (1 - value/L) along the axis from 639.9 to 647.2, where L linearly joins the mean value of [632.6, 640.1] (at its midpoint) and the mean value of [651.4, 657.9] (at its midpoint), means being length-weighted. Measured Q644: -0.104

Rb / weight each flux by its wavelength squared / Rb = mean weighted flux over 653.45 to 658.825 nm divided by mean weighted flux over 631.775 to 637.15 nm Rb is 1.16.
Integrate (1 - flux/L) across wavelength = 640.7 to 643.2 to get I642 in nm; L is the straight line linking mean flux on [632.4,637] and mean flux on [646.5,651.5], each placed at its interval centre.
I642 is -0.08 nm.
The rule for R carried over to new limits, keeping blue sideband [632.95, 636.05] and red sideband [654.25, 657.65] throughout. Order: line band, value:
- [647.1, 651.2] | 0.04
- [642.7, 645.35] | -0.06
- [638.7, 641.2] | 0.07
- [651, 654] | -0.03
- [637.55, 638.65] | 0.01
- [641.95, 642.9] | -0.05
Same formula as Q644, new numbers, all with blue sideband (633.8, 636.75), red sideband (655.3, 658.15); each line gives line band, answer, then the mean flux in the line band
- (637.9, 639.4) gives 0.020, 6.07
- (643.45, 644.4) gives -0.033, 6.48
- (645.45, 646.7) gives -0.006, 6.35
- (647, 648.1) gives -0.052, 6.64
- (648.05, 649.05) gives 0.040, 6.12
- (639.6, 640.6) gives 0.033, 5.98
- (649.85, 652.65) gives -0.032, 6.5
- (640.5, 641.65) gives 0.011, 6.14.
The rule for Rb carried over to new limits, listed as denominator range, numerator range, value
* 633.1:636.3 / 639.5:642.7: 1.05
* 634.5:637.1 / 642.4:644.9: 1.09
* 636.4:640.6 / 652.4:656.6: 1.15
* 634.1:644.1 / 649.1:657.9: 1.10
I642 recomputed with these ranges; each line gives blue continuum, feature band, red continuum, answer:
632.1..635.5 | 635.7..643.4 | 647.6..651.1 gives -0.06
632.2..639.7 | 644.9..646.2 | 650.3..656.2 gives 0.00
